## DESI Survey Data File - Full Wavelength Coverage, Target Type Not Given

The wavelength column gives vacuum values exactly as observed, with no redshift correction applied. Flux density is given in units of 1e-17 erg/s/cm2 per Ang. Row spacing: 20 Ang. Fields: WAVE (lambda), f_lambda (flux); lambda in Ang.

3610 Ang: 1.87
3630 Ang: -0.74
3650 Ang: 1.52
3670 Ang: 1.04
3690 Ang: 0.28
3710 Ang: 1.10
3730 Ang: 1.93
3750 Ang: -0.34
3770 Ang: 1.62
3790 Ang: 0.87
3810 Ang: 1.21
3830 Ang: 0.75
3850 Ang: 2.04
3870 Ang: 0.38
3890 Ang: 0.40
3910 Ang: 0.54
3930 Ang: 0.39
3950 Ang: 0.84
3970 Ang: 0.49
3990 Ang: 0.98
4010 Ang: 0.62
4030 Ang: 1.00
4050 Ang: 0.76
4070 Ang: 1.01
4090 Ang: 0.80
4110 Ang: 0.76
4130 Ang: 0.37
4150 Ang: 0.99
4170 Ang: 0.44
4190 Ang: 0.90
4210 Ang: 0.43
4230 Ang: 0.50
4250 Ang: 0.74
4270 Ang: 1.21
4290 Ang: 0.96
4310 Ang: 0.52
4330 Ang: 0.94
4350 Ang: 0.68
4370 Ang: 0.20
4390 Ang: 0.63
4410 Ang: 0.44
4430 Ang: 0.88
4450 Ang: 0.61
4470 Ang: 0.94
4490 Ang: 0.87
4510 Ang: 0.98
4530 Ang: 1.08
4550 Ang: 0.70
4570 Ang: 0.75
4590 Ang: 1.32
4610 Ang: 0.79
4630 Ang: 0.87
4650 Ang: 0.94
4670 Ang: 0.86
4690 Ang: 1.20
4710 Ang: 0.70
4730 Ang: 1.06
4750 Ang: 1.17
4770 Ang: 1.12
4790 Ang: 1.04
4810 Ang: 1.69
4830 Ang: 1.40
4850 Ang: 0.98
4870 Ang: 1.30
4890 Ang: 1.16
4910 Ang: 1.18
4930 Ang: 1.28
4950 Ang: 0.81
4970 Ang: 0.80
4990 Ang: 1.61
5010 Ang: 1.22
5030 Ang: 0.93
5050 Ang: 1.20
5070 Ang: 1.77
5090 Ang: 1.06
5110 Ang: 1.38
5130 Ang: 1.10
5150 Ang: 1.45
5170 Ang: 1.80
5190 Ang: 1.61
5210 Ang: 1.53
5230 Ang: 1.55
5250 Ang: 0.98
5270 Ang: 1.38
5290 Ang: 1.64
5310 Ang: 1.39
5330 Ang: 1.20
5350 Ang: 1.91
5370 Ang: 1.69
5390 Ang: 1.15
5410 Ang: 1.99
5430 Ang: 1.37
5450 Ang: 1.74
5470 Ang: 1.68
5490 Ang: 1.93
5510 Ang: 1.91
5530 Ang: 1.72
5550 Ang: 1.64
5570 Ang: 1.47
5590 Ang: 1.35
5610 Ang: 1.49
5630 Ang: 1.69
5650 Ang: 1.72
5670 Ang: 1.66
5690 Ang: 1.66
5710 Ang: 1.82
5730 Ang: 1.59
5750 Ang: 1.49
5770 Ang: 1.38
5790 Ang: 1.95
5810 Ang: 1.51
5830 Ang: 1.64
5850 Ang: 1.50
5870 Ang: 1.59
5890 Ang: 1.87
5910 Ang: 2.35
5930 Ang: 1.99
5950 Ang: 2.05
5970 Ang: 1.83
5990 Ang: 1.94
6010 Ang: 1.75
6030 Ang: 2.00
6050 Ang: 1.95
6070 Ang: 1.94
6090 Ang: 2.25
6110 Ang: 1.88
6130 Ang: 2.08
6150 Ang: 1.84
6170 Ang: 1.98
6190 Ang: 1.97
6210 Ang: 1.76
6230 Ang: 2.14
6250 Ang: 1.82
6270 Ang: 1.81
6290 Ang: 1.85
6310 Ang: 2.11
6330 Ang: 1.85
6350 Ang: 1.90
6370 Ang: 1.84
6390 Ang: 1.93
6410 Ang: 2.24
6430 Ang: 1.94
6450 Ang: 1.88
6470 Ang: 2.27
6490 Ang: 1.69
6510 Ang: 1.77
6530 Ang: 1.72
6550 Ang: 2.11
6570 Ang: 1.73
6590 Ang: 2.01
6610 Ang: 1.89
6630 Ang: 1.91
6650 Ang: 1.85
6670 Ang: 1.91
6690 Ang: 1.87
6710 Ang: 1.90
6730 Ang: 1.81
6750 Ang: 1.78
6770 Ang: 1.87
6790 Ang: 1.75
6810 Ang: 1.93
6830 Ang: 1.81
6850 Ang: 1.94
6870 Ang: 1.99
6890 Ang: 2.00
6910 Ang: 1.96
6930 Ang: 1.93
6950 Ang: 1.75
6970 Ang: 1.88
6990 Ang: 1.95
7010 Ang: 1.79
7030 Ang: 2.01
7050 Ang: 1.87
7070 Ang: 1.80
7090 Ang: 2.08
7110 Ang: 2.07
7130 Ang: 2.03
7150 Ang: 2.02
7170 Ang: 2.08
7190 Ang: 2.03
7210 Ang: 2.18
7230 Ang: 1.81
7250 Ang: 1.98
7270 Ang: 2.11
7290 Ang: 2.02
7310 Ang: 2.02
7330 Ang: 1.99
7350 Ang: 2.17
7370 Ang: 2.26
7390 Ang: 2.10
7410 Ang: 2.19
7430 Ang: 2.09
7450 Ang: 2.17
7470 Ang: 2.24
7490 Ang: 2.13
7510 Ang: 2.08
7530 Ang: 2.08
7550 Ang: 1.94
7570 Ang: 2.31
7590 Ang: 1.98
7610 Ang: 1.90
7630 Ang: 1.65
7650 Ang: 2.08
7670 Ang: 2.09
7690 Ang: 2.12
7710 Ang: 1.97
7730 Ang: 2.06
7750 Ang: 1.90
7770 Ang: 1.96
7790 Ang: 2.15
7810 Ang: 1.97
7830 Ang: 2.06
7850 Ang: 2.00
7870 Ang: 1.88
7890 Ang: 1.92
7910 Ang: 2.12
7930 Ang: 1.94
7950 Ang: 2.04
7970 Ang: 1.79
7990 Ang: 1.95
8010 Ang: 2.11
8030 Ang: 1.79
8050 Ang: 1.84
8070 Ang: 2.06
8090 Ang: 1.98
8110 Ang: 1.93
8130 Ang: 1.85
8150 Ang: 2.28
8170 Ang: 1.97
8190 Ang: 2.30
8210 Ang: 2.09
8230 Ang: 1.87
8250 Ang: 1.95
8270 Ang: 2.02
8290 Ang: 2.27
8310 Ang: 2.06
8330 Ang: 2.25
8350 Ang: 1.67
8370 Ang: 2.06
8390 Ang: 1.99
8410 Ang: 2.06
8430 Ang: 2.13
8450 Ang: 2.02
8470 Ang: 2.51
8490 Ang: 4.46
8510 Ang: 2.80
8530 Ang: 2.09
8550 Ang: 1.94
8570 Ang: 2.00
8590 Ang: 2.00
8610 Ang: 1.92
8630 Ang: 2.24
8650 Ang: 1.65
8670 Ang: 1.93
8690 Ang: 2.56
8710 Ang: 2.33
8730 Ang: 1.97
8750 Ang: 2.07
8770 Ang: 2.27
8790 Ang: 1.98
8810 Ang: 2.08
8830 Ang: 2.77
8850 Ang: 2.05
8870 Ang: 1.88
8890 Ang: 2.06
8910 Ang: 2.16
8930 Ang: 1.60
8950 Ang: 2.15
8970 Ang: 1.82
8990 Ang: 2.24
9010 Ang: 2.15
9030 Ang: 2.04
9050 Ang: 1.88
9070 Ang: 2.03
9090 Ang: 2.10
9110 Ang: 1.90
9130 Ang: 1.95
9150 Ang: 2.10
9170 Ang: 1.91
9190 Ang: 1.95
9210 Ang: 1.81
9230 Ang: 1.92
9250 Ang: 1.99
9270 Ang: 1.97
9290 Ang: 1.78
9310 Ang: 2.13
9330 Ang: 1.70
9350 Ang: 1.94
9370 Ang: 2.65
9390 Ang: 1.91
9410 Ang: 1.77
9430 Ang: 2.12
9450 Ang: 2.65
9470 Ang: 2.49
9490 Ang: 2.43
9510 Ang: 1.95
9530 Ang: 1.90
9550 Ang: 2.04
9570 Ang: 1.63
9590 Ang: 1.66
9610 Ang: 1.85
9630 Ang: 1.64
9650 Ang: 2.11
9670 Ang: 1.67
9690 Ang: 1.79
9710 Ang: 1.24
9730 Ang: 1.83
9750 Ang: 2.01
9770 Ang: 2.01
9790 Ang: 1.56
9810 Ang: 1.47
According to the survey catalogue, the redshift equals 0.29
